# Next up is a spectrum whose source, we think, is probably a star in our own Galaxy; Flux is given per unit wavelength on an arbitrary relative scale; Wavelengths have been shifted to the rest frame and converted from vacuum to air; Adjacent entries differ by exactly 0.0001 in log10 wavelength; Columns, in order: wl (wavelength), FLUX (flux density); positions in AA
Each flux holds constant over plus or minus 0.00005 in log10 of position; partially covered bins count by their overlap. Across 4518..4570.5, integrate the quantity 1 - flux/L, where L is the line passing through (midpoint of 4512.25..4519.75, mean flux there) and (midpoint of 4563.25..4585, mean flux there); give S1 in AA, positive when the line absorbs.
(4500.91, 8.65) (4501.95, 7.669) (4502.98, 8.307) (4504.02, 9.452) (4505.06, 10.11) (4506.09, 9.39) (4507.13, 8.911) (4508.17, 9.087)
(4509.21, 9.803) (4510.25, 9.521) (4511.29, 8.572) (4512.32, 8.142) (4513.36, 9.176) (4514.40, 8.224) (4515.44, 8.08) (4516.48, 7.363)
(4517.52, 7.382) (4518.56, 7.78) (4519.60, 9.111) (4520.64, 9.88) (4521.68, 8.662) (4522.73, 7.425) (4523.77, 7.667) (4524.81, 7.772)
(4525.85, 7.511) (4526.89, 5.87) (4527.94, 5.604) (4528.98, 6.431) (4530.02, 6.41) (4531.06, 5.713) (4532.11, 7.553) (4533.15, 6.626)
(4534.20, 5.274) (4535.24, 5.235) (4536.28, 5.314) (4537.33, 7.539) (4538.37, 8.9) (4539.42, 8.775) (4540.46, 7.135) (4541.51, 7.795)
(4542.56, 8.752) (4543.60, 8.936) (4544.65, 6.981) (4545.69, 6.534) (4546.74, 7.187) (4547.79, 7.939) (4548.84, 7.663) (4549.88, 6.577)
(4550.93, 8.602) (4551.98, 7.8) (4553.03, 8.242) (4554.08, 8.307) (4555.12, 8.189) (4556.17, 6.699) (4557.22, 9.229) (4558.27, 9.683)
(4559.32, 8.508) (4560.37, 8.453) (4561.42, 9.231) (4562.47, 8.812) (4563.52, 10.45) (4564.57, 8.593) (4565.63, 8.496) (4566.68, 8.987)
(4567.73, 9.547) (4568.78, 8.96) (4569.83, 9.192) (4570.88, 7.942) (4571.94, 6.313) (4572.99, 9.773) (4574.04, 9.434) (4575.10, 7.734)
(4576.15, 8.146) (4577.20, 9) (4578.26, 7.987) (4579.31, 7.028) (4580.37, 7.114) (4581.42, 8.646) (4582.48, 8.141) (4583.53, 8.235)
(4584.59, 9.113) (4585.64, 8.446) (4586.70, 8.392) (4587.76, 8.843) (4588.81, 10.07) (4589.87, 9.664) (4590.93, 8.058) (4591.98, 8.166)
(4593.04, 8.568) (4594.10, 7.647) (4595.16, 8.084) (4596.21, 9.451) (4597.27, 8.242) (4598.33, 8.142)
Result 2.8 AA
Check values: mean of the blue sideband 8.11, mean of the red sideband 8.49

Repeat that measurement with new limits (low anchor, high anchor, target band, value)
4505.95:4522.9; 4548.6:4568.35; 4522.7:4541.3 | 3.8 AA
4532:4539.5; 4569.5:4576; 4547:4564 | -1.7 AA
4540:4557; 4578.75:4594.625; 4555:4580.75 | -1.5 AA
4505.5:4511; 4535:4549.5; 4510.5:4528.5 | 1.7 AA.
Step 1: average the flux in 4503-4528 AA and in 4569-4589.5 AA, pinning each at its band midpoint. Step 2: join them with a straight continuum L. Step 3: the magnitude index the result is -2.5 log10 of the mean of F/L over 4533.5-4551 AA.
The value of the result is 0.15 mag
